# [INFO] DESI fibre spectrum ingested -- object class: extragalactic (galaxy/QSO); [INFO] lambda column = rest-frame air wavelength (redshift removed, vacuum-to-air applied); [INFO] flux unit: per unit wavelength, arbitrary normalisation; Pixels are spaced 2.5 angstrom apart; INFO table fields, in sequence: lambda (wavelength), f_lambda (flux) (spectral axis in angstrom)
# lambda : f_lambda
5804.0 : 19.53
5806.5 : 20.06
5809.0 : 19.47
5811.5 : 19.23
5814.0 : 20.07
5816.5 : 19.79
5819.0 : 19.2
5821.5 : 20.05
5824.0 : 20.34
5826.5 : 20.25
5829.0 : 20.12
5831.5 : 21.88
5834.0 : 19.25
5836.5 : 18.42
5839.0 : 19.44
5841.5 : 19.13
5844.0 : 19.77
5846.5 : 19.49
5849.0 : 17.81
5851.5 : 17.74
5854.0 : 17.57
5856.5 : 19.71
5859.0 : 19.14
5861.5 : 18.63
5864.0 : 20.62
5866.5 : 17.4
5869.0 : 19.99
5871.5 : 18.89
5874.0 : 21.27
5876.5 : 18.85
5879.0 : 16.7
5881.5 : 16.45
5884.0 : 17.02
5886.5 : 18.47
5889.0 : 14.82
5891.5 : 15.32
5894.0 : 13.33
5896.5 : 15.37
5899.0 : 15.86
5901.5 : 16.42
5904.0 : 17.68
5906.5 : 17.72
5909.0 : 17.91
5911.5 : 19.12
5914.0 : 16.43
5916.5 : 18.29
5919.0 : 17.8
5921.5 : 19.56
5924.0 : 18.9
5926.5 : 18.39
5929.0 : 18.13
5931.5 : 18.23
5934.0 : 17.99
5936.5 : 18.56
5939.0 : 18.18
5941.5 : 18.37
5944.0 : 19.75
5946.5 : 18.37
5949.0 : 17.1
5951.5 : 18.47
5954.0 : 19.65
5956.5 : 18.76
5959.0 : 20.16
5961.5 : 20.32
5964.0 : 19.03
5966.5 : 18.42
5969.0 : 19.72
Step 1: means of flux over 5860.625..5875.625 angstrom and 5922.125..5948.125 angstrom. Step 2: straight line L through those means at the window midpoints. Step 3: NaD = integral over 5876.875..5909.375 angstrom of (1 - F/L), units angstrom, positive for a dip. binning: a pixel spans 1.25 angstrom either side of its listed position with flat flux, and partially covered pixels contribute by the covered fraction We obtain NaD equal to 4.6 angstrom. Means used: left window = 19.5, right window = 18.5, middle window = 16.4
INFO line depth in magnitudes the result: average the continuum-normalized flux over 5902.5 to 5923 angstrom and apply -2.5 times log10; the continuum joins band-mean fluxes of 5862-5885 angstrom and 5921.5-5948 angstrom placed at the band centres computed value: 0.03 mag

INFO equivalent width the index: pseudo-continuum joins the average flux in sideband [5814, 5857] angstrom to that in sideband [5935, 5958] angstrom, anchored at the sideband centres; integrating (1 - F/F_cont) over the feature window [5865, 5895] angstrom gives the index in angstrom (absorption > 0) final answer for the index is 2.6 angstrom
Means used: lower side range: 19.4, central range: 17.4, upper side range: 18.6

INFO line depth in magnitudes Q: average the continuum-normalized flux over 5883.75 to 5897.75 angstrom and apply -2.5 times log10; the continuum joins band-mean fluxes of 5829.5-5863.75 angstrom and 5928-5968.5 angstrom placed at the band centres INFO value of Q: 0.21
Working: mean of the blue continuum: 19.1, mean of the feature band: 15.6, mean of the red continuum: 18.7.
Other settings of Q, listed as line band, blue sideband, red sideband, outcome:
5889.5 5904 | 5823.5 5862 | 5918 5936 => 0.210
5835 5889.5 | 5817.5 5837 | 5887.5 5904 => -0.056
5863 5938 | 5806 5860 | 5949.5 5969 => 0.094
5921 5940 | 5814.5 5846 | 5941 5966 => 0.040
